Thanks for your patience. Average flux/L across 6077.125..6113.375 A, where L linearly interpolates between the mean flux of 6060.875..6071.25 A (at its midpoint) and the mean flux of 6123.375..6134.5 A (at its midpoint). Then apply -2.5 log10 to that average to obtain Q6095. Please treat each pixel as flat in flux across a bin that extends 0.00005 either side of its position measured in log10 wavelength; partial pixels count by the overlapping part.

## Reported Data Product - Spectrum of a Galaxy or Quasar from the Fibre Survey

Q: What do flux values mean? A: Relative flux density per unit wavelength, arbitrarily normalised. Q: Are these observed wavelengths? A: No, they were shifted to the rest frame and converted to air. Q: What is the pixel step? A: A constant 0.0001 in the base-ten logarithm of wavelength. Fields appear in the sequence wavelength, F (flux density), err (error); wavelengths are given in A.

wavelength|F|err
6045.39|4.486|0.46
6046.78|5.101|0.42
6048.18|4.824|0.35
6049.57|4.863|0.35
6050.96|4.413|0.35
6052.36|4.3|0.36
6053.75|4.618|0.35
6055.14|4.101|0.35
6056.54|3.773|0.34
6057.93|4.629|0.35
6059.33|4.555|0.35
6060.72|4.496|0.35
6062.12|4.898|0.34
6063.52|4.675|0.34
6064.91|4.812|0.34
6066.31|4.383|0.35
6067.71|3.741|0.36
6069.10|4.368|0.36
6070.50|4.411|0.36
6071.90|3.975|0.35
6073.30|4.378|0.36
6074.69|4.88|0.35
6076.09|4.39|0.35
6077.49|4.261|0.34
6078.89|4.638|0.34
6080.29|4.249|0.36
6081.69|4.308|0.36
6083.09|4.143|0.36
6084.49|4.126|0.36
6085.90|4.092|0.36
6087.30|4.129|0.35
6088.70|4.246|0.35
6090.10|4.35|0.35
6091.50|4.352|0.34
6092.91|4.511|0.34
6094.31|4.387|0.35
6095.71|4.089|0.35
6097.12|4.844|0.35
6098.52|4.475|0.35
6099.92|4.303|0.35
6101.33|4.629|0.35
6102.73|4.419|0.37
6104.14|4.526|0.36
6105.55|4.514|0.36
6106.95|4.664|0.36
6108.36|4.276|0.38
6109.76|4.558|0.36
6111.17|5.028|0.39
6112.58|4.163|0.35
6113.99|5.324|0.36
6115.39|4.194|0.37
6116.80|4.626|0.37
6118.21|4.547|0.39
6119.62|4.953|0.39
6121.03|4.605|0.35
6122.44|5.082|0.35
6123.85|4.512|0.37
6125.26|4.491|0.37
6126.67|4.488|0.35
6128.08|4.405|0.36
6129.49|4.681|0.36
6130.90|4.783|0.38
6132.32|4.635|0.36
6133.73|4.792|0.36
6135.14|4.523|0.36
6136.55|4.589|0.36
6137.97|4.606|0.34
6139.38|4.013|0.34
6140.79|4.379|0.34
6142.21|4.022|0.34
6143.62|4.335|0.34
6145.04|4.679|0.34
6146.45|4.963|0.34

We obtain 0.03 mag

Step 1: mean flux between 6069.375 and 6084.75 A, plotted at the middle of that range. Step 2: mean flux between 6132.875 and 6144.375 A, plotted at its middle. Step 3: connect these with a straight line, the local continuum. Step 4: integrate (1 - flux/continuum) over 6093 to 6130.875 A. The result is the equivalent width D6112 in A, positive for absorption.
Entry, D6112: -1.6 A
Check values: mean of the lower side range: 4.35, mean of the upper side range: 4.41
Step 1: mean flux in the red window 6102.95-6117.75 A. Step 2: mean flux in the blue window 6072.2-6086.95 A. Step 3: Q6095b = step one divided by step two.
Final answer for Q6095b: 1.06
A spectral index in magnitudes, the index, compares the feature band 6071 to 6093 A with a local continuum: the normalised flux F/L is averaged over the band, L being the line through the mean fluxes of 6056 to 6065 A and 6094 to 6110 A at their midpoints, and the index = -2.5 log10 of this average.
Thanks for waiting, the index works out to 0.05 mag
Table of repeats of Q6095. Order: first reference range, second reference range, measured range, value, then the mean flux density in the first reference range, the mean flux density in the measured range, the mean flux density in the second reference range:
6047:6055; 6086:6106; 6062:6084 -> 0.03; 4.6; 4.39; 4.4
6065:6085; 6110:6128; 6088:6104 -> 0.01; 4.32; 4.42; 4.65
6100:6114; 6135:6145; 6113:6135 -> -0.05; 4.56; 4.66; 4.36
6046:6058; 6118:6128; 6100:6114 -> 0.02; 4.51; 4.56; 4.66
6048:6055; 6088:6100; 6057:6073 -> 0.02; 4.55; 4.44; 4.4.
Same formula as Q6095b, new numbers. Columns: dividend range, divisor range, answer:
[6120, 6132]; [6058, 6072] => 1.04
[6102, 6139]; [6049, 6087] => 1.05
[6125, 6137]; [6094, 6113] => 1.02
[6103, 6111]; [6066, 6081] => 1.05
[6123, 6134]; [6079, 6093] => 1.08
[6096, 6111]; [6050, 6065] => 1.01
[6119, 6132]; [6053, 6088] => 1.07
